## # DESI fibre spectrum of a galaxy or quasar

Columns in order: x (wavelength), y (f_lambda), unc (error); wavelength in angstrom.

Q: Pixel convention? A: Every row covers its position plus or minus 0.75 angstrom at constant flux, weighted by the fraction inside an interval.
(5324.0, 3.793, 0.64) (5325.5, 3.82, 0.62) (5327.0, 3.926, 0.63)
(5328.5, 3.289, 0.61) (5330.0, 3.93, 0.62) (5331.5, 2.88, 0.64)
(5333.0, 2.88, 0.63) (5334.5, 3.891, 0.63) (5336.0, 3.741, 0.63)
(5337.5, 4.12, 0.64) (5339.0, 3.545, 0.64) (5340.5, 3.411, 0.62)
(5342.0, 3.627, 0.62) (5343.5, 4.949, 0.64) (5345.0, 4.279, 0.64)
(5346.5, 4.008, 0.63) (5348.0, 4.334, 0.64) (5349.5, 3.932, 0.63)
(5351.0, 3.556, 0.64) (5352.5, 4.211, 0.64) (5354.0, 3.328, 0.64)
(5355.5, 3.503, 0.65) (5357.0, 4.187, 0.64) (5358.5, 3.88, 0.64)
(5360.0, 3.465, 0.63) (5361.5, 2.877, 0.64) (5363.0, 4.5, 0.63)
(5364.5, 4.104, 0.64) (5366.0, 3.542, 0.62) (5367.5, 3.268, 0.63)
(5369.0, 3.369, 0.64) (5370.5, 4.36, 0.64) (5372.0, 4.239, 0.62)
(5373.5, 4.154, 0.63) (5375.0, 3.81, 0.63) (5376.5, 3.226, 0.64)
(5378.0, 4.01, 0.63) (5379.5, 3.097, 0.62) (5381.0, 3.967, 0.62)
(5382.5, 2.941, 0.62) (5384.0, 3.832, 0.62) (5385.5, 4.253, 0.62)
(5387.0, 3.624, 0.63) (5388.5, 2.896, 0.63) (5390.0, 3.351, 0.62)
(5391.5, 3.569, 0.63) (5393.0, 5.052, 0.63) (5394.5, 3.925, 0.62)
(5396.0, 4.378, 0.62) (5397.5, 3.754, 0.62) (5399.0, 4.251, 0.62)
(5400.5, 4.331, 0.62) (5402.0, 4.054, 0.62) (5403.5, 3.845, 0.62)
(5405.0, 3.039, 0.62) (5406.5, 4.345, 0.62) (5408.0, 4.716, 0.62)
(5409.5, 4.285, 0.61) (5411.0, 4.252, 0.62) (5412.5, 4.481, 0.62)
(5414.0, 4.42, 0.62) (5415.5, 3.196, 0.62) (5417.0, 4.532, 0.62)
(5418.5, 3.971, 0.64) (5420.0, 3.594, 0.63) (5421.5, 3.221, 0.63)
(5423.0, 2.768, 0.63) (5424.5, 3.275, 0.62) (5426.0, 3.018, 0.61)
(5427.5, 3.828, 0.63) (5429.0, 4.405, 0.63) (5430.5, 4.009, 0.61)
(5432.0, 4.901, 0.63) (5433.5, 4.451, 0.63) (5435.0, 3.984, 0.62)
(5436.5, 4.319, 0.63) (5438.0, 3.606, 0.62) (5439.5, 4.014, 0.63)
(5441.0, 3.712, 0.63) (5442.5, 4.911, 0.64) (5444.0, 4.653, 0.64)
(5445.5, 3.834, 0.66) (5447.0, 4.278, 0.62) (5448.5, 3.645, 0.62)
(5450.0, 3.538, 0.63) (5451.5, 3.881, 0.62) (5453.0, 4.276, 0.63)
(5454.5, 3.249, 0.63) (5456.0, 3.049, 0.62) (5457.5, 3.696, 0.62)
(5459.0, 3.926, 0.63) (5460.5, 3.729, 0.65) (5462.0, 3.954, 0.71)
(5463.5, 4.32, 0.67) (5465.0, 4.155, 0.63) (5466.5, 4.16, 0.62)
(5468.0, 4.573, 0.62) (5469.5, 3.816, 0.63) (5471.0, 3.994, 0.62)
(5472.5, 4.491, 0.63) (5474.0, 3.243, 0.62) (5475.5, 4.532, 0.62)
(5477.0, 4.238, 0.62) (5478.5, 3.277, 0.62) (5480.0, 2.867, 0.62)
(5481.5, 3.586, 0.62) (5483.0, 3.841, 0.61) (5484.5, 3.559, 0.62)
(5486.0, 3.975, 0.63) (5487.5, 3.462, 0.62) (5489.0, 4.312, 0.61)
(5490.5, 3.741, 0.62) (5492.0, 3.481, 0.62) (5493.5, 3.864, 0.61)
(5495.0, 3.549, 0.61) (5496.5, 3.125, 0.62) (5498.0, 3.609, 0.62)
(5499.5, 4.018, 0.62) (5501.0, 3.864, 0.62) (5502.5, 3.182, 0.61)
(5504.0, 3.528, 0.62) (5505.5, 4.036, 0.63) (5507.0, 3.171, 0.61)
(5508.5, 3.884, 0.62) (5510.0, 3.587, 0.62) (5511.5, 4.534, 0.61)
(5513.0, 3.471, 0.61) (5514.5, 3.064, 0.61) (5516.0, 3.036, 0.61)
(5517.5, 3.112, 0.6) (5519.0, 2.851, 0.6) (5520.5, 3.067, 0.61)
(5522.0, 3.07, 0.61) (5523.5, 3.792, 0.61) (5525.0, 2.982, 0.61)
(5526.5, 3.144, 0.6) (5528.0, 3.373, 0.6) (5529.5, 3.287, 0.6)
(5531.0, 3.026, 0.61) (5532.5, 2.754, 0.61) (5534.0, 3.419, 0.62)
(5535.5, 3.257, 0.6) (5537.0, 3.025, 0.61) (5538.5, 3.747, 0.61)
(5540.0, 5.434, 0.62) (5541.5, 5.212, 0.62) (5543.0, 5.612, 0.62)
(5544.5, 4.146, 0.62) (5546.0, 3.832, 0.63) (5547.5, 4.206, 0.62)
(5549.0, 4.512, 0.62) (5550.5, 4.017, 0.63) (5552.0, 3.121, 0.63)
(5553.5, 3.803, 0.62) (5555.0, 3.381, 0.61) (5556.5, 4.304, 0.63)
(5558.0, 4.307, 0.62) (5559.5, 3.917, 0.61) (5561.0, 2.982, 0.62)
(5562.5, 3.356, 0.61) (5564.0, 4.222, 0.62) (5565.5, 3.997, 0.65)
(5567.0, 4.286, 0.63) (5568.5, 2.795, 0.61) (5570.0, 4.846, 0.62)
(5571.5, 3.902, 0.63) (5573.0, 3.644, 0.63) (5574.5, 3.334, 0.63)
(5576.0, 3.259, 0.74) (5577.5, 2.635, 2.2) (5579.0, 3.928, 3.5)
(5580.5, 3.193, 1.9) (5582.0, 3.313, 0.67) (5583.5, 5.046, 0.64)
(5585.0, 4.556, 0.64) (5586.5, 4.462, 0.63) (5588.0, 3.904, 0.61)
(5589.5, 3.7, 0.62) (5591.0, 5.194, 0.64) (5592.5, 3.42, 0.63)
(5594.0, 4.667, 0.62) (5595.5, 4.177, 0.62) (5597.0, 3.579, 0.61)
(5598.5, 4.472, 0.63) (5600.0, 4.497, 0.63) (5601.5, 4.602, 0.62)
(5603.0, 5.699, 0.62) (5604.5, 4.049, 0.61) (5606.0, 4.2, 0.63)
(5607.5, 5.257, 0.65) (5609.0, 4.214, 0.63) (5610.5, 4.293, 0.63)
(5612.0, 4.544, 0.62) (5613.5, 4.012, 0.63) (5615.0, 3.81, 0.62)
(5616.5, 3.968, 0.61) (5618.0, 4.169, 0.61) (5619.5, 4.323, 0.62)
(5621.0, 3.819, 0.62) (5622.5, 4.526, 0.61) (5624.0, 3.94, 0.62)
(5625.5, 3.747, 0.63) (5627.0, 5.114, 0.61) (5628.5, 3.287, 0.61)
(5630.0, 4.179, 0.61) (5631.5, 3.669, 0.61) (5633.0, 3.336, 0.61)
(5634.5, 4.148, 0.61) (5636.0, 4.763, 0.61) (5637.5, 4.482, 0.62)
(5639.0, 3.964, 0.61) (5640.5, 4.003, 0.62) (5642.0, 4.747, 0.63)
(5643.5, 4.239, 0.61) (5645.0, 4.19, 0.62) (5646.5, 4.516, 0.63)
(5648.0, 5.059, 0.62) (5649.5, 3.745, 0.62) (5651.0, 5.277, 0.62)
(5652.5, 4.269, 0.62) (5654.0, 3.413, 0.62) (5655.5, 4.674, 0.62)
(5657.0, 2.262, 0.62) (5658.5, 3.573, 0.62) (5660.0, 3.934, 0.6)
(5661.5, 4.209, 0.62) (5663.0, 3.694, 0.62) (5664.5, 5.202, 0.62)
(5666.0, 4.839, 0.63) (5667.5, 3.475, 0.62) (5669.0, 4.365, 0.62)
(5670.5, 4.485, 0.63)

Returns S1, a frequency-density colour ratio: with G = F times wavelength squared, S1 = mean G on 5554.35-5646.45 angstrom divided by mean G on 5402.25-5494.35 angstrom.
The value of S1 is 1.10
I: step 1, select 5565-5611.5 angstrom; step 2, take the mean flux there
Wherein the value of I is 4.1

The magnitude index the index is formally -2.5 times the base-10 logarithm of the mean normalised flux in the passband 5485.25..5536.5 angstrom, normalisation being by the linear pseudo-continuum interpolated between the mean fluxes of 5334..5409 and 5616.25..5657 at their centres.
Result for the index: 0.16 mag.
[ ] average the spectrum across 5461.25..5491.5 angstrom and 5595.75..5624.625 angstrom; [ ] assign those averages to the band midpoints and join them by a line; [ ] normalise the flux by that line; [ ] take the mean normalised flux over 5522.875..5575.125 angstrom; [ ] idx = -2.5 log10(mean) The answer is 0.09 mag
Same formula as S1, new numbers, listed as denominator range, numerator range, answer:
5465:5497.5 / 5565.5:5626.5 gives 1.13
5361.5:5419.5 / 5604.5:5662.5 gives 1.16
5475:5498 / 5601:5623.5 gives 1.24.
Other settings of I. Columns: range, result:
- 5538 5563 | 4.12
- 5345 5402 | 3.82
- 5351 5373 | 3.77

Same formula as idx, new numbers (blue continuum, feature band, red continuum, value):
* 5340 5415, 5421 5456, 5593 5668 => 0.02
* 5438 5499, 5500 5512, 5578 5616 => 0.07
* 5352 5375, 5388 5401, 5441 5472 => -0.03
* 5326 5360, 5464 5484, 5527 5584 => -0.03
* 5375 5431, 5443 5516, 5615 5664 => 0.04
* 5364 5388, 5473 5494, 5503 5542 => -0.05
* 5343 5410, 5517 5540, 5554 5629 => 0.22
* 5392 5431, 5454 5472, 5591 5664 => 0.03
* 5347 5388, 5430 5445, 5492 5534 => -0.18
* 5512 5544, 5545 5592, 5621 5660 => -0.04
